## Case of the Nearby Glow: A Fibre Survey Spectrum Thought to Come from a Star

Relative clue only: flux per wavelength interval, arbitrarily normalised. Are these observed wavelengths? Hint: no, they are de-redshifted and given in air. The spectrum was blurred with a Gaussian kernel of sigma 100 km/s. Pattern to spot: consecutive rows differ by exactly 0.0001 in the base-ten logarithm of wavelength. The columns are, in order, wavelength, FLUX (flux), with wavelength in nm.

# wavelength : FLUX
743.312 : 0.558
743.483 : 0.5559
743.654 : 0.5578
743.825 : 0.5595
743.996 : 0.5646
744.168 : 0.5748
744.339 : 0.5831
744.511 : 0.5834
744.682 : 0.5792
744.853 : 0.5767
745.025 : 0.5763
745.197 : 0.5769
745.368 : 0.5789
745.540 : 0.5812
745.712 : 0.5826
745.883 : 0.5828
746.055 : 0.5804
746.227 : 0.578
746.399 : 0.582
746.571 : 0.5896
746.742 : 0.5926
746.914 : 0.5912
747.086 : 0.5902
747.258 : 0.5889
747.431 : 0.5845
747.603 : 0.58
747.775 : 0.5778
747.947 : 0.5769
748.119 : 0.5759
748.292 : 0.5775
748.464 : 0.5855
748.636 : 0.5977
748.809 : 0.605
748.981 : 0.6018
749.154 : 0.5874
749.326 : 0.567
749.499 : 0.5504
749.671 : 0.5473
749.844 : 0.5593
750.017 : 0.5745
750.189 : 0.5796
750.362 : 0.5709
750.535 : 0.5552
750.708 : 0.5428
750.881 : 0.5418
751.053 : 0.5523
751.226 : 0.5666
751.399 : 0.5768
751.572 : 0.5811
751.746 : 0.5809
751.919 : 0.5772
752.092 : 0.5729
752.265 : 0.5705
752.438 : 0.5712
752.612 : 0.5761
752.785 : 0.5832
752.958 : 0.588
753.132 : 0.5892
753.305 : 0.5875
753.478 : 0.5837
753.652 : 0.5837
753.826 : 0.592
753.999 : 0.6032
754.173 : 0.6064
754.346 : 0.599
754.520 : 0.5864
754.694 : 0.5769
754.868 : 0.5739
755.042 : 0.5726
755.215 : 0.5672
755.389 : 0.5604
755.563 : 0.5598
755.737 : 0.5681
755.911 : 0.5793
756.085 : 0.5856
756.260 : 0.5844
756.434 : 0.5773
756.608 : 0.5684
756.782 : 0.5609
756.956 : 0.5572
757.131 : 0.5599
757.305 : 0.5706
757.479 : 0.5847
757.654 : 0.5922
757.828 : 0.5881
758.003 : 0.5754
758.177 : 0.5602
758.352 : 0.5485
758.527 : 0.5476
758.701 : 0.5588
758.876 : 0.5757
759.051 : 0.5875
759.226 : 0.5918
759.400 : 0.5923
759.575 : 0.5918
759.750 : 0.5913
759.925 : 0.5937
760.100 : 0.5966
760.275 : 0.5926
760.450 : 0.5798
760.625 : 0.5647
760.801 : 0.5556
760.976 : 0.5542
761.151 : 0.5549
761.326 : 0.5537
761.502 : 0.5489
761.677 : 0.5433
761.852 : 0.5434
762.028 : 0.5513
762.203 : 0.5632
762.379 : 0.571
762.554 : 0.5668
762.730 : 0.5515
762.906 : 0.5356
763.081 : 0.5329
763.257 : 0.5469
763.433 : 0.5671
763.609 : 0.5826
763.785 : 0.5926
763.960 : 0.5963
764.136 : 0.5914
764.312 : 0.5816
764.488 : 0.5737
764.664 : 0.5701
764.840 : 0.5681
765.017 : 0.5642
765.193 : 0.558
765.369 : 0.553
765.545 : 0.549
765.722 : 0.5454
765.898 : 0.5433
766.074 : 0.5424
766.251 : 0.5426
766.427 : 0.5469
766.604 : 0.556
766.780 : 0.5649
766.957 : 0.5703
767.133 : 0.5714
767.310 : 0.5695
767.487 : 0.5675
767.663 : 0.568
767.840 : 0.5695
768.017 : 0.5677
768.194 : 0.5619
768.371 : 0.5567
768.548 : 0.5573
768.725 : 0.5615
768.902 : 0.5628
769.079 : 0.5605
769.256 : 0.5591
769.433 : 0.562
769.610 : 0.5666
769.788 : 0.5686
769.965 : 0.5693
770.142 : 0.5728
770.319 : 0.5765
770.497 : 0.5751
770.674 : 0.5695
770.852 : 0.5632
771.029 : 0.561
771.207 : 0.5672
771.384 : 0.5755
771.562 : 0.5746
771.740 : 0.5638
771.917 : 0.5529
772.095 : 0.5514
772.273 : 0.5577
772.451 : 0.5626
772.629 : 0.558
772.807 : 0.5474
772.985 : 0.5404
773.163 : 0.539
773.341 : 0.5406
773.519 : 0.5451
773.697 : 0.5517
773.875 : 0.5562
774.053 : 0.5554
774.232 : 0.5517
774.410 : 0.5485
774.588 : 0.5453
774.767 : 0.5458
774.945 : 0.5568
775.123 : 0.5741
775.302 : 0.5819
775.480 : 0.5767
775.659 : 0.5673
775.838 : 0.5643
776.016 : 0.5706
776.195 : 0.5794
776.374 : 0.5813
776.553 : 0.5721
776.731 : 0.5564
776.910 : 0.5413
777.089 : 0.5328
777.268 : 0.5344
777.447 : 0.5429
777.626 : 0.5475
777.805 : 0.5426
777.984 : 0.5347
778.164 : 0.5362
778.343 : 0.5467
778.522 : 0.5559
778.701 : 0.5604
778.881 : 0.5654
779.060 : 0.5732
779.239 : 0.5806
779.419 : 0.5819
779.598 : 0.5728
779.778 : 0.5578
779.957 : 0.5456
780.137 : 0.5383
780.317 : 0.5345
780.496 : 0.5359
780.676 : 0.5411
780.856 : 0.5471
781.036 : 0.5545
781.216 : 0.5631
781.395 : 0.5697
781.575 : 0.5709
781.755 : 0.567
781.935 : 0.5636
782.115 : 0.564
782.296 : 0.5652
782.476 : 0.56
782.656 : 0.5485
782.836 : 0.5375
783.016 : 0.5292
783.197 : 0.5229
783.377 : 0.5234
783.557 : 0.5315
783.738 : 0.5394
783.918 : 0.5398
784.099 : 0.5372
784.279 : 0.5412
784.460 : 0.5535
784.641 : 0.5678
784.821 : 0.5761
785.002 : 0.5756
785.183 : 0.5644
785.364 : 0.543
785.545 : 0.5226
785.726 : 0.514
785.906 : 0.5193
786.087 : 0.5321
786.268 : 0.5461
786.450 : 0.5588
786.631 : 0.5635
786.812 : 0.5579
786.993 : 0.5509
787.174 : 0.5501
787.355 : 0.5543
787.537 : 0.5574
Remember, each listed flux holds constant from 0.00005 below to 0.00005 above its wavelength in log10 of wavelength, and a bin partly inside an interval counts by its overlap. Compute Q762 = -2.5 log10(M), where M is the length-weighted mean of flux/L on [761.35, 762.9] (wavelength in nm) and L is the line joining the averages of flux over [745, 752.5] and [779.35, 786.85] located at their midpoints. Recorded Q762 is 0.02 mag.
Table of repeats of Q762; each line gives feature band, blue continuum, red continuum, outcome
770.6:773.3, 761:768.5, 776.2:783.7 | 0.00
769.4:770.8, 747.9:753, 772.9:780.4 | -0.02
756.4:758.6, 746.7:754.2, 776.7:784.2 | 0.01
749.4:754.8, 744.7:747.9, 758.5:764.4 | 0.00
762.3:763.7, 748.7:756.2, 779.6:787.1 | 0.02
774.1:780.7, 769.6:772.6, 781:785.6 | 0.00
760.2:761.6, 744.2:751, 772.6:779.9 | 0.01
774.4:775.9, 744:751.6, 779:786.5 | -0.01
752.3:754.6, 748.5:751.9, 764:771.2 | -0.04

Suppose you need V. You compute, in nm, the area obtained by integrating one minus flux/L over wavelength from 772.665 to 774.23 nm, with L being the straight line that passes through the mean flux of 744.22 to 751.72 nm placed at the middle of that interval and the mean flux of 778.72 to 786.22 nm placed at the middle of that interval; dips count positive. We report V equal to 0.03 nm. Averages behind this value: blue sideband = 0.577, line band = 0.548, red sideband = 0.551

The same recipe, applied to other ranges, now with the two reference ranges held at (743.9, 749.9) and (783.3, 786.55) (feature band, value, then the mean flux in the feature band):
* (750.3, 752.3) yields 0.04 nm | 0.566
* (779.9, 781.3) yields 0.01 nm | 0.545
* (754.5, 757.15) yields 0.00 nm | 0.571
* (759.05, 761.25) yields -0.05 nm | 0.58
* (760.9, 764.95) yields 0.02 nm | 0.563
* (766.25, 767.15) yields 0.00 nm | 0.56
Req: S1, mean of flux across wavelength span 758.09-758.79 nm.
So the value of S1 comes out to 0.554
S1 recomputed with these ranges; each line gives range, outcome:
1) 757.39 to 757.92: 0.588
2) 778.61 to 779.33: 0.57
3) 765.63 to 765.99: 0.544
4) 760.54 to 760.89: 0.559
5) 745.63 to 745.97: 0.584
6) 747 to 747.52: 0.587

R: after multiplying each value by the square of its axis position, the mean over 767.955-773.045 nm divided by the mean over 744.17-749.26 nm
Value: 1.0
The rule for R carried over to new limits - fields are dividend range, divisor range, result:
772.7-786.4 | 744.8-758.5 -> 1.03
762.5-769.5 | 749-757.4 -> 1.01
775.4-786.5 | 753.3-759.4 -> 1.02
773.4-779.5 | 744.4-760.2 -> 1.03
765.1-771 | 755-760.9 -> 1.00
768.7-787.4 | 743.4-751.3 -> 1.05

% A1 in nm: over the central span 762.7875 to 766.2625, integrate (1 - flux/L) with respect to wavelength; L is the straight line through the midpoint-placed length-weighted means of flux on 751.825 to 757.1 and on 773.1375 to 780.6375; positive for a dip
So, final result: 0.04 nm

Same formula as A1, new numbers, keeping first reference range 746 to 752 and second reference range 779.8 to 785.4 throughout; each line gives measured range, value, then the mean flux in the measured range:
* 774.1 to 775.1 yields 0.01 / 0.552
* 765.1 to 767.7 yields 0.03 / 0.557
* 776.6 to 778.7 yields 0.04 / 0.544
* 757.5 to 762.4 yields -0.02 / 0.57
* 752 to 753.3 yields -0.01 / 0.579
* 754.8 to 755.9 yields 0.01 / 0.568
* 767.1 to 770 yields -0.02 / 0.564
